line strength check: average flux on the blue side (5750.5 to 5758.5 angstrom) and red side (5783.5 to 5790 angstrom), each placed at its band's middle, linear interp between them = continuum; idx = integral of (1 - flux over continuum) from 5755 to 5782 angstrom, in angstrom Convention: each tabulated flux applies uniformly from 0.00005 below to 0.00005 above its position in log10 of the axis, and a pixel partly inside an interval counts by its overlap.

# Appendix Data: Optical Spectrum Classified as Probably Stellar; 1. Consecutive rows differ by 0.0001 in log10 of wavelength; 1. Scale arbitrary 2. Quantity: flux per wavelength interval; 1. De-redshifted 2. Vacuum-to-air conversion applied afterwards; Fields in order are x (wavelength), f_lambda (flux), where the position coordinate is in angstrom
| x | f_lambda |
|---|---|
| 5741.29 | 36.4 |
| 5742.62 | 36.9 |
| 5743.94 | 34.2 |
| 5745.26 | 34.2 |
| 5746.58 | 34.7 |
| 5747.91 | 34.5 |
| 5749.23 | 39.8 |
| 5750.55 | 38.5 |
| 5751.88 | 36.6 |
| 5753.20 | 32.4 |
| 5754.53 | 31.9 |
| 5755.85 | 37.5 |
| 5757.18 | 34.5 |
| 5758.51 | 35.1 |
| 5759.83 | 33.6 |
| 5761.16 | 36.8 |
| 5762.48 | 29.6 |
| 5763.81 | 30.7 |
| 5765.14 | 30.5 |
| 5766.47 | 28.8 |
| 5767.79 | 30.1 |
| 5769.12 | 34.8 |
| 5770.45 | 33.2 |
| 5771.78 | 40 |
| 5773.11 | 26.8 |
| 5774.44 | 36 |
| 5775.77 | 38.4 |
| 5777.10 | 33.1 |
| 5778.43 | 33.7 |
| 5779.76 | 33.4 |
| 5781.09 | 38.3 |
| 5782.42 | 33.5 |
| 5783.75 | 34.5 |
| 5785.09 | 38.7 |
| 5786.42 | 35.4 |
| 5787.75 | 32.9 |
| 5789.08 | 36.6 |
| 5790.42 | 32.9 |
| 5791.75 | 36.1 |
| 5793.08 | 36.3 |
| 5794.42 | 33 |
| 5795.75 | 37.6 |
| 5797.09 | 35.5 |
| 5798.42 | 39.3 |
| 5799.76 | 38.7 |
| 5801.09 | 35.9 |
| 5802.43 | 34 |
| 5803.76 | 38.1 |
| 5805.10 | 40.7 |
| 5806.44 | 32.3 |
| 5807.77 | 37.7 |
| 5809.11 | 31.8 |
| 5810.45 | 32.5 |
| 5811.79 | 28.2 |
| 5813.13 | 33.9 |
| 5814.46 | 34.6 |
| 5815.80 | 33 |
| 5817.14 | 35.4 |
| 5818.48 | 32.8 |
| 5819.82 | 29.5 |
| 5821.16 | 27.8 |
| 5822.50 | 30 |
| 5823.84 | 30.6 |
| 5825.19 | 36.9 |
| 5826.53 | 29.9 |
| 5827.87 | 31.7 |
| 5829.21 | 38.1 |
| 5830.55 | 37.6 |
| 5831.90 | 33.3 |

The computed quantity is 1.1 angstrom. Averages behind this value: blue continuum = 34.9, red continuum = 35.5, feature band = 33.7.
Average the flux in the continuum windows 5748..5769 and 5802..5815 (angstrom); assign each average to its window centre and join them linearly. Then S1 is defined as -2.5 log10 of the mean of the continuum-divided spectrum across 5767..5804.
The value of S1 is -0.033 mag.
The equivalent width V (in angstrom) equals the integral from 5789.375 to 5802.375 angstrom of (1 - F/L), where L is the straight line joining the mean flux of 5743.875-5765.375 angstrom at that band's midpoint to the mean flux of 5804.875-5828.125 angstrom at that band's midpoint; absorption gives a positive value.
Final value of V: -1.1 angstrom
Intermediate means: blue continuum 34.5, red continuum 32.6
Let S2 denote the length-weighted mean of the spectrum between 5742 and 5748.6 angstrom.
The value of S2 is 34.9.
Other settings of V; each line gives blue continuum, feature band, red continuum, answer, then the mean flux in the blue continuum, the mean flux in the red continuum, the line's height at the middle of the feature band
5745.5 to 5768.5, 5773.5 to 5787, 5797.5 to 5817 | -0.4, 33.9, 35.1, 34.4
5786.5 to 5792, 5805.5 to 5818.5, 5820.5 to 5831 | 0.0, 34.6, 32.7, 33.4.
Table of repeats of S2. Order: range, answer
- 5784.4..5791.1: 35.3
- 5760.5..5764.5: 32.4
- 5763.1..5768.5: 30.1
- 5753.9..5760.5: 34.5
